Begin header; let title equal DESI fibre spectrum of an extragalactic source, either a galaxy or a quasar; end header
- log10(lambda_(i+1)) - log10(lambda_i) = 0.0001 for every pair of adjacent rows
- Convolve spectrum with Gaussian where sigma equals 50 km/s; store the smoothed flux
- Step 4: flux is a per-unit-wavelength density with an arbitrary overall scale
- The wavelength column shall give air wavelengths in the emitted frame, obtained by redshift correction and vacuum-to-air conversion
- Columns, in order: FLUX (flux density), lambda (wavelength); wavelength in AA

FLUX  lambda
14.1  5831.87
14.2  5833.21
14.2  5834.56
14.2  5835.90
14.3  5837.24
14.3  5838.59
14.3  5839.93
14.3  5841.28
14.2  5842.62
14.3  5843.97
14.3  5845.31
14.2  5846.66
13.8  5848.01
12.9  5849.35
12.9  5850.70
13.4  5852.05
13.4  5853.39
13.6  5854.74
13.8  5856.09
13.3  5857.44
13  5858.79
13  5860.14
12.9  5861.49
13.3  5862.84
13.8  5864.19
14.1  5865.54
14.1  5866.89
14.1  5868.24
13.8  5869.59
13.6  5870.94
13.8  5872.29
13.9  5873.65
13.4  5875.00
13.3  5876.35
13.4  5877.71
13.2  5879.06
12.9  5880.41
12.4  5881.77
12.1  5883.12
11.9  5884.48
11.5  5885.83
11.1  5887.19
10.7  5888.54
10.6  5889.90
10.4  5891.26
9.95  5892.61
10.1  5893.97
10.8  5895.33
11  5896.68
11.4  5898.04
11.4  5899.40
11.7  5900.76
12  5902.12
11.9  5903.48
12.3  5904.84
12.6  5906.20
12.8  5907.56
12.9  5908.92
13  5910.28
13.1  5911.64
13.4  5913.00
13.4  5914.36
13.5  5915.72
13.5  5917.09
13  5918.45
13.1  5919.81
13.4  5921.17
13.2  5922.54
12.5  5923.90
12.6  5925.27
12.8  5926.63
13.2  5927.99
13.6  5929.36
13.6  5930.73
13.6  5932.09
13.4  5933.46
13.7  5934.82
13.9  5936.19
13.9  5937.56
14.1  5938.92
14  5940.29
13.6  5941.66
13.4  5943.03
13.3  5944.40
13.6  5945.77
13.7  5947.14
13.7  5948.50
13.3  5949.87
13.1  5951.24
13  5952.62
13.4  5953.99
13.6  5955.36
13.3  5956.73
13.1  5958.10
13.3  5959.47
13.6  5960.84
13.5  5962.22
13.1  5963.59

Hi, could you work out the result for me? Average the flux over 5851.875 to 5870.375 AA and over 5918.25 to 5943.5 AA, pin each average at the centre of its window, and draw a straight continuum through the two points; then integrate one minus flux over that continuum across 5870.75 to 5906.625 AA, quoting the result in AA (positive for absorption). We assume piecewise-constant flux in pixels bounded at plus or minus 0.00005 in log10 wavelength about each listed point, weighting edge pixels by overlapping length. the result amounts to 4.11 AA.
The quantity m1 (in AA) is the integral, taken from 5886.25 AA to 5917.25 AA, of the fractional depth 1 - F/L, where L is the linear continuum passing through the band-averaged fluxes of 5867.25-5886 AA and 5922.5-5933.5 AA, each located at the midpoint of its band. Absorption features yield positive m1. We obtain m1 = 3.03 AA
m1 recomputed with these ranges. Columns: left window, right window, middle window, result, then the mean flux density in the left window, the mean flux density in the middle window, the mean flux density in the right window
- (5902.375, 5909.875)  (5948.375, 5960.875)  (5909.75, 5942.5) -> -1.4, 12.5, 13.4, 13.3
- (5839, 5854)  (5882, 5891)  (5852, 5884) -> -2.4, 13.8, 13.4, 11.3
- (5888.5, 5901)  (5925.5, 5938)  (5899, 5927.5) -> -1.6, 10.8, 12.8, 13.5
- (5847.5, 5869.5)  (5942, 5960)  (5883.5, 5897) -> 2.6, 13.5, 10.8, 13.4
